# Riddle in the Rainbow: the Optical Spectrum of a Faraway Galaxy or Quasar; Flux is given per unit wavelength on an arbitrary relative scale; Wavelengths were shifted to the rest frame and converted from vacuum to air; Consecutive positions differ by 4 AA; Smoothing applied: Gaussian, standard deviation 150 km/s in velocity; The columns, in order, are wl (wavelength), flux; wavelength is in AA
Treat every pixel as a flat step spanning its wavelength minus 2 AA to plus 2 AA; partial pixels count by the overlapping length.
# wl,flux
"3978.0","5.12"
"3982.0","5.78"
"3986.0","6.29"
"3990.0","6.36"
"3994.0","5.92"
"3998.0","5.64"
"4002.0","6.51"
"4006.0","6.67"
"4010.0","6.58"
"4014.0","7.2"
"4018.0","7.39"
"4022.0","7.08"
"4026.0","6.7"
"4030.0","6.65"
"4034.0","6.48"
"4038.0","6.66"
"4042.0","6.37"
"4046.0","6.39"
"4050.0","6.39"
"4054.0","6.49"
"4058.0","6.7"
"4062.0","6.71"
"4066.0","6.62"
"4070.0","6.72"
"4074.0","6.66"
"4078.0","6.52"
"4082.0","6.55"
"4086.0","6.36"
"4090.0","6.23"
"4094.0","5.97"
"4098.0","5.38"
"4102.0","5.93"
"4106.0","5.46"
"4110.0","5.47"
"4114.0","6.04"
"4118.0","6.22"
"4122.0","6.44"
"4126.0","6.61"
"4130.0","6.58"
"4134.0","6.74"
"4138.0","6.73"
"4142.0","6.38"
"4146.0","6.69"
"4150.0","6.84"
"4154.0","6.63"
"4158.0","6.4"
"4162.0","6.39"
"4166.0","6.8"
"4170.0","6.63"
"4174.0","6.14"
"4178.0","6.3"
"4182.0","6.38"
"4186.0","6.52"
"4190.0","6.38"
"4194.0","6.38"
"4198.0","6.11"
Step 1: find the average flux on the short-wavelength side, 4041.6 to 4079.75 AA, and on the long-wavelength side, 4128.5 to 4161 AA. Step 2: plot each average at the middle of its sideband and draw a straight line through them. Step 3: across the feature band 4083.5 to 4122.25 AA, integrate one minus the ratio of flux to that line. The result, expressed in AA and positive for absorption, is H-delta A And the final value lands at 3.85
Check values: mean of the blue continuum 6.57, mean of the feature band 5.94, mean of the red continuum 6.62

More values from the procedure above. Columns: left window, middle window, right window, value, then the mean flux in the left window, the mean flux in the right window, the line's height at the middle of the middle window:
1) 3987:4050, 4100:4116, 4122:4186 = 2.02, 6.56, 6.54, 6.55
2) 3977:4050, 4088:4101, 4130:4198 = 1.24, 6.45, 6.51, 6.48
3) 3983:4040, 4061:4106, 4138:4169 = 2.04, 6.57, 6.6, 6.58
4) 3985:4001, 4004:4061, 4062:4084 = -3.24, 6.07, 6.62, 6.34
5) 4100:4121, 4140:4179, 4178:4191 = -1.91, 5.85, 6.41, 6.22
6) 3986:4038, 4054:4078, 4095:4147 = -0.98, 6.59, 6.19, 6.39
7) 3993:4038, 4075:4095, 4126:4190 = 0.70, 6.64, 6.54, 6.59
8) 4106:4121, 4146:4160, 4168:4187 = -0.99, 5.89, 6.39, 6.2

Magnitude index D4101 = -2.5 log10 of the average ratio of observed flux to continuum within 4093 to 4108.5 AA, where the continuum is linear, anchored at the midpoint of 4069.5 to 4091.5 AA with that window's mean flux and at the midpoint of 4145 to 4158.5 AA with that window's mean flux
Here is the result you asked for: 0.158 mag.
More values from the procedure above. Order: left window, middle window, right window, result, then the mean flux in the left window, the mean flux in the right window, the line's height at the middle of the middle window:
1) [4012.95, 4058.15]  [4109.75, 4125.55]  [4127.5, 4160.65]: 0.08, 6.7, 6.62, 6.64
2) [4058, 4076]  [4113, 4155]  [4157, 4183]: 0.00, 6.68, 6.44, 6.52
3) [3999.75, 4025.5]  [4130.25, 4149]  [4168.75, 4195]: -0.02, 6.88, 6.38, 6.51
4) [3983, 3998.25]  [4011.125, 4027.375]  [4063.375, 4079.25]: -0.13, 6.08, 6.64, 6.28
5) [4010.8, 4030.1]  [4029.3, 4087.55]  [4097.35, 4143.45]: 0.02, 7.01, 6.19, 6.7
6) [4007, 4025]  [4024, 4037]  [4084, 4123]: 0.04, 7.02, 5.94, 6.84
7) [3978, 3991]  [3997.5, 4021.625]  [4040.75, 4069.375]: -0.10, 5.97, 6.54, 6.17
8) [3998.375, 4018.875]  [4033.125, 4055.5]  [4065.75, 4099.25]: 0.01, 6.74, 6.34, 6.55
